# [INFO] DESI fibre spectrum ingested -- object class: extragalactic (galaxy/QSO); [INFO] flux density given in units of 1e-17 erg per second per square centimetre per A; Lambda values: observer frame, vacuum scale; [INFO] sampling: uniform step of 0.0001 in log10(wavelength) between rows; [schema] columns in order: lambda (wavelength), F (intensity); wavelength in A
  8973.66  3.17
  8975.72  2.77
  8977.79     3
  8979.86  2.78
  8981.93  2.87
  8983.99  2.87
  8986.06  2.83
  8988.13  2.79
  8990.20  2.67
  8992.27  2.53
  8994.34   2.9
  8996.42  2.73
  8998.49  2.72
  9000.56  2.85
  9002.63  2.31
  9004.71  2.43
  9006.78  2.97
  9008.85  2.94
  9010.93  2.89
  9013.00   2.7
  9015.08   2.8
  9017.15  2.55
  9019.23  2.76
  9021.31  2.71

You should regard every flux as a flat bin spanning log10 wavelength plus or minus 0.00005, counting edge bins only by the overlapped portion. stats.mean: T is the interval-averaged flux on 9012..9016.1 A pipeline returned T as 2.75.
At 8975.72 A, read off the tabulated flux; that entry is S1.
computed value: 2.77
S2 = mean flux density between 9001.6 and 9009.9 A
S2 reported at 2.66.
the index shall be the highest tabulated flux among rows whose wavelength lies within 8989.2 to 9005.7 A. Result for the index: 2.9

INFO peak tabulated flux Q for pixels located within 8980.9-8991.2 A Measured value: 2.87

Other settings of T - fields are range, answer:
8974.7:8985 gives 2.86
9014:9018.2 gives 2.67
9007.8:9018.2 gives 2.78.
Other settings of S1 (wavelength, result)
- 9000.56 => 2.85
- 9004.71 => 2.43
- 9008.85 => 2.94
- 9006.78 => 2.97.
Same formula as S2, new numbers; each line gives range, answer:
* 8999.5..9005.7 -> 2.53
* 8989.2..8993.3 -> 2.6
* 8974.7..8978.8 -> 2.88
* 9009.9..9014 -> 2.8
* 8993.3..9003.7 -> 2.7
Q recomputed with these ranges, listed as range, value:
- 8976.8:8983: 3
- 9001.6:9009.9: 2.97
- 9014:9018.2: 2.8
